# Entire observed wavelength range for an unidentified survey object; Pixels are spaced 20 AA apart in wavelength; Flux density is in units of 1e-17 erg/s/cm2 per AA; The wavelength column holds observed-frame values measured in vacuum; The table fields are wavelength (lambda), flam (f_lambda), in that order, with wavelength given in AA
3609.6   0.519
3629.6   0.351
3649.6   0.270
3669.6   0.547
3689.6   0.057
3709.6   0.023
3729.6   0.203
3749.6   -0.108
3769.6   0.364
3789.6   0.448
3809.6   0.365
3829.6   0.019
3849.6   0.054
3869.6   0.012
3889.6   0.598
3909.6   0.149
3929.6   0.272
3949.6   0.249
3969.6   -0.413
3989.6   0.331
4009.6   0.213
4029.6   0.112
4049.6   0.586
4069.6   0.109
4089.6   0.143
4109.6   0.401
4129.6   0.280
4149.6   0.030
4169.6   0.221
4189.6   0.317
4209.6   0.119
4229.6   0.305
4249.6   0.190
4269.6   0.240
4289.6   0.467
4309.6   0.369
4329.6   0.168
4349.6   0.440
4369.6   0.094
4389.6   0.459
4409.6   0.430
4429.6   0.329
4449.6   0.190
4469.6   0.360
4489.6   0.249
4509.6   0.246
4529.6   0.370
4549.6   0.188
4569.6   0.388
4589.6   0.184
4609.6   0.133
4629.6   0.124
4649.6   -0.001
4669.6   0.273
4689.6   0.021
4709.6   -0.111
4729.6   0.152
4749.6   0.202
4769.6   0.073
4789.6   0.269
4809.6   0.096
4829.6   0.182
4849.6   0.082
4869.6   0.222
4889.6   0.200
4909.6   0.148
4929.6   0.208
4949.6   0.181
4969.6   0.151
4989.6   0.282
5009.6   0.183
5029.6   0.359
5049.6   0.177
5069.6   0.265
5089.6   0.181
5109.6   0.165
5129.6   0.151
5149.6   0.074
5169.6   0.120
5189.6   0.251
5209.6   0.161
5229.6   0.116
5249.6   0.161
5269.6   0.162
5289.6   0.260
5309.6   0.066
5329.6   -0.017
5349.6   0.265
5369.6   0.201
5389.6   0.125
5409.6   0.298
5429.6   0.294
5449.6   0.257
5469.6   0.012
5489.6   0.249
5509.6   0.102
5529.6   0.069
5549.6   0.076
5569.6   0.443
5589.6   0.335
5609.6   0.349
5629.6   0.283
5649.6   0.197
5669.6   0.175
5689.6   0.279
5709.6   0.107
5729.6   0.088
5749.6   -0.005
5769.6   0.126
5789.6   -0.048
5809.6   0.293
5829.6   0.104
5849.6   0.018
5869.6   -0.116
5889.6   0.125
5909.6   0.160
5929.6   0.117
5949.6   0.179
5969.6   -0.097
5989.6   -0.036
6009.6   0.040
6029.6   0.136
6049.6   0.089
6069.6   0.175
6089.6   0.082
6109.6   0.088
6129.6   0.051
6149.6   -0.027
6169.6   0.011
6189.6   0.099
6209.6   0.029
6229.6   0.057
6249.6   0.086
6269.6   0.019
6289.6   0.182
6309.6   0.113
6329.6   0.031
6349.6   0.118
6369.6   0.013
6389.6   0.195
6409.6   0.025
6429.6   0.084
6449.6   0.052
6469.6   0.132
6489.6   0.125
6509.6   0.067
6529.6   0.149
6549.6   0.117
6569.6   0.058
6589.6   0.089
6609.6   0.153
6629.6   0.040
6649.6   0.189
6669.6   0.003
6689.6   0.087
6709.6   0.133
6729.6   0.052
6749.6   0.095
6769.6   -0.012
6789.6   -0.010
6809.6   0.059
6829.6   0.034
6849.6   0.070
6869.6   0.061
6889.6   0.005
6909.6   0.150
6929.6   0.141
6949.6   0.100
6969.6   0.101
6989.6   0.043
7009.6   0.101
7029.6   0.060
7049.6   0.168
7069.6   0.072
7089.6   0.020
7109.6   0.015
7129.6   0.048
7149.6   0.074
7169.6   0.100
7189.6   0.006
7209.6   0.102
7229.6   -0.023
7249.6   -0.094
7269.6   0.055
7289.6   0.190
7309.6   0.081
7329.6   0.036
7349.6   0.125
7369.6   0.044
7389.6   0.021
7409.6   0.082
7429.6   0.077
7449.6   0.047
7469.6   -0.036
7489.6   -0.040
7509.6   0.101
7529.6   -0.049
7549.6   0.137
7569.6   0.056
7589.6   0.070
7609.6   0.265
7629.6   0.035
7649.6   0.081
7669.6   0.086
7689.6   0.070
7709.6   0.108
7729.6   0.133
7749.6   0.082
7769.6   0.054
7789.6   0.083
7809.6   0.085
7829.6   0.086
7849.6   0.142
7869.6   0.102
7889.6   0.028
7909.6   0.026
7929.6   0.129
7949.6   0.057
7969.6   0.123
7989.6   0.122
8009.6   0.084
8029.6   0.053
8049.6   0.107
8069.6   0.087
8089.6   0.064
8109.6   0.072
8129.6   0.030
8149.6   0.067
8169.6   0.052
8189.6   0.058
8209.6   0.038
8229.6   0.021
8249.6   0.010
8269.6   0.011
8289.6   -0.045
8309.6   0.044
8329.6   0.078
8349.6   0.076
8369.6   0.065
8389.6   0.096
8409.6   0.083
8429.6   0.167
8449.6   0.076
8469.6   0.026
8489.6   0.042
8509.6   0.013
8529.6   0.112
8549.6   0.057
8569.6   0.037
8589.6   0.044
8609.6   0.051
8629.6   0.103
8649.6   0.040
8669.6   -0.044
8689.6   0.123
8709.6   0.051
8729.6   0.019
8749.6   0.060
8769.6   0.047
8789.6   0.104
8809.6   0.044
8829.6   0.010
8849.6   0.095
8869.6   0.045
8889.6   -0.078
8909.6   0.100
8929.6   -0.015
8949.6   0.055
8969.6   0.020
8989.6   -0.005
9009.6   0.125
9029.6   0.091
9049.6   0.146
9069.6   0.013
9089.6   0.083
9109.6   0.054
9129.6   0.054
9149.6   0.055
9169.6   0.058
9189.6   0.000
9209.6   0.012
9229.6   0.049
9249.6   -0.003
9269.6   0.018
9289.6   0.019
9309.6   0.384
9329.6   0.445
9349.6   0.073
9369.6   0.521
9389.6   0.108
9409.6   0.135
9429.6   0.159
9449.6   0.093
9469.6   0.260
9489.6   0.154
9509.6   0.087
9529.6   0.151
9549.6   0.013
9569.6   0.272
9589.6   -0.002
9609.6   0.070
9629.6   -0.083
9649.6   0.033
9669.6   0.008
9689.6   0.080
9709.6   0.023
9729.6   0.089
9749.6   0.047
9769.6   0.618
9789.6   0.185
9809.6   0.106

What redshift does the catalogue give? 1.621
